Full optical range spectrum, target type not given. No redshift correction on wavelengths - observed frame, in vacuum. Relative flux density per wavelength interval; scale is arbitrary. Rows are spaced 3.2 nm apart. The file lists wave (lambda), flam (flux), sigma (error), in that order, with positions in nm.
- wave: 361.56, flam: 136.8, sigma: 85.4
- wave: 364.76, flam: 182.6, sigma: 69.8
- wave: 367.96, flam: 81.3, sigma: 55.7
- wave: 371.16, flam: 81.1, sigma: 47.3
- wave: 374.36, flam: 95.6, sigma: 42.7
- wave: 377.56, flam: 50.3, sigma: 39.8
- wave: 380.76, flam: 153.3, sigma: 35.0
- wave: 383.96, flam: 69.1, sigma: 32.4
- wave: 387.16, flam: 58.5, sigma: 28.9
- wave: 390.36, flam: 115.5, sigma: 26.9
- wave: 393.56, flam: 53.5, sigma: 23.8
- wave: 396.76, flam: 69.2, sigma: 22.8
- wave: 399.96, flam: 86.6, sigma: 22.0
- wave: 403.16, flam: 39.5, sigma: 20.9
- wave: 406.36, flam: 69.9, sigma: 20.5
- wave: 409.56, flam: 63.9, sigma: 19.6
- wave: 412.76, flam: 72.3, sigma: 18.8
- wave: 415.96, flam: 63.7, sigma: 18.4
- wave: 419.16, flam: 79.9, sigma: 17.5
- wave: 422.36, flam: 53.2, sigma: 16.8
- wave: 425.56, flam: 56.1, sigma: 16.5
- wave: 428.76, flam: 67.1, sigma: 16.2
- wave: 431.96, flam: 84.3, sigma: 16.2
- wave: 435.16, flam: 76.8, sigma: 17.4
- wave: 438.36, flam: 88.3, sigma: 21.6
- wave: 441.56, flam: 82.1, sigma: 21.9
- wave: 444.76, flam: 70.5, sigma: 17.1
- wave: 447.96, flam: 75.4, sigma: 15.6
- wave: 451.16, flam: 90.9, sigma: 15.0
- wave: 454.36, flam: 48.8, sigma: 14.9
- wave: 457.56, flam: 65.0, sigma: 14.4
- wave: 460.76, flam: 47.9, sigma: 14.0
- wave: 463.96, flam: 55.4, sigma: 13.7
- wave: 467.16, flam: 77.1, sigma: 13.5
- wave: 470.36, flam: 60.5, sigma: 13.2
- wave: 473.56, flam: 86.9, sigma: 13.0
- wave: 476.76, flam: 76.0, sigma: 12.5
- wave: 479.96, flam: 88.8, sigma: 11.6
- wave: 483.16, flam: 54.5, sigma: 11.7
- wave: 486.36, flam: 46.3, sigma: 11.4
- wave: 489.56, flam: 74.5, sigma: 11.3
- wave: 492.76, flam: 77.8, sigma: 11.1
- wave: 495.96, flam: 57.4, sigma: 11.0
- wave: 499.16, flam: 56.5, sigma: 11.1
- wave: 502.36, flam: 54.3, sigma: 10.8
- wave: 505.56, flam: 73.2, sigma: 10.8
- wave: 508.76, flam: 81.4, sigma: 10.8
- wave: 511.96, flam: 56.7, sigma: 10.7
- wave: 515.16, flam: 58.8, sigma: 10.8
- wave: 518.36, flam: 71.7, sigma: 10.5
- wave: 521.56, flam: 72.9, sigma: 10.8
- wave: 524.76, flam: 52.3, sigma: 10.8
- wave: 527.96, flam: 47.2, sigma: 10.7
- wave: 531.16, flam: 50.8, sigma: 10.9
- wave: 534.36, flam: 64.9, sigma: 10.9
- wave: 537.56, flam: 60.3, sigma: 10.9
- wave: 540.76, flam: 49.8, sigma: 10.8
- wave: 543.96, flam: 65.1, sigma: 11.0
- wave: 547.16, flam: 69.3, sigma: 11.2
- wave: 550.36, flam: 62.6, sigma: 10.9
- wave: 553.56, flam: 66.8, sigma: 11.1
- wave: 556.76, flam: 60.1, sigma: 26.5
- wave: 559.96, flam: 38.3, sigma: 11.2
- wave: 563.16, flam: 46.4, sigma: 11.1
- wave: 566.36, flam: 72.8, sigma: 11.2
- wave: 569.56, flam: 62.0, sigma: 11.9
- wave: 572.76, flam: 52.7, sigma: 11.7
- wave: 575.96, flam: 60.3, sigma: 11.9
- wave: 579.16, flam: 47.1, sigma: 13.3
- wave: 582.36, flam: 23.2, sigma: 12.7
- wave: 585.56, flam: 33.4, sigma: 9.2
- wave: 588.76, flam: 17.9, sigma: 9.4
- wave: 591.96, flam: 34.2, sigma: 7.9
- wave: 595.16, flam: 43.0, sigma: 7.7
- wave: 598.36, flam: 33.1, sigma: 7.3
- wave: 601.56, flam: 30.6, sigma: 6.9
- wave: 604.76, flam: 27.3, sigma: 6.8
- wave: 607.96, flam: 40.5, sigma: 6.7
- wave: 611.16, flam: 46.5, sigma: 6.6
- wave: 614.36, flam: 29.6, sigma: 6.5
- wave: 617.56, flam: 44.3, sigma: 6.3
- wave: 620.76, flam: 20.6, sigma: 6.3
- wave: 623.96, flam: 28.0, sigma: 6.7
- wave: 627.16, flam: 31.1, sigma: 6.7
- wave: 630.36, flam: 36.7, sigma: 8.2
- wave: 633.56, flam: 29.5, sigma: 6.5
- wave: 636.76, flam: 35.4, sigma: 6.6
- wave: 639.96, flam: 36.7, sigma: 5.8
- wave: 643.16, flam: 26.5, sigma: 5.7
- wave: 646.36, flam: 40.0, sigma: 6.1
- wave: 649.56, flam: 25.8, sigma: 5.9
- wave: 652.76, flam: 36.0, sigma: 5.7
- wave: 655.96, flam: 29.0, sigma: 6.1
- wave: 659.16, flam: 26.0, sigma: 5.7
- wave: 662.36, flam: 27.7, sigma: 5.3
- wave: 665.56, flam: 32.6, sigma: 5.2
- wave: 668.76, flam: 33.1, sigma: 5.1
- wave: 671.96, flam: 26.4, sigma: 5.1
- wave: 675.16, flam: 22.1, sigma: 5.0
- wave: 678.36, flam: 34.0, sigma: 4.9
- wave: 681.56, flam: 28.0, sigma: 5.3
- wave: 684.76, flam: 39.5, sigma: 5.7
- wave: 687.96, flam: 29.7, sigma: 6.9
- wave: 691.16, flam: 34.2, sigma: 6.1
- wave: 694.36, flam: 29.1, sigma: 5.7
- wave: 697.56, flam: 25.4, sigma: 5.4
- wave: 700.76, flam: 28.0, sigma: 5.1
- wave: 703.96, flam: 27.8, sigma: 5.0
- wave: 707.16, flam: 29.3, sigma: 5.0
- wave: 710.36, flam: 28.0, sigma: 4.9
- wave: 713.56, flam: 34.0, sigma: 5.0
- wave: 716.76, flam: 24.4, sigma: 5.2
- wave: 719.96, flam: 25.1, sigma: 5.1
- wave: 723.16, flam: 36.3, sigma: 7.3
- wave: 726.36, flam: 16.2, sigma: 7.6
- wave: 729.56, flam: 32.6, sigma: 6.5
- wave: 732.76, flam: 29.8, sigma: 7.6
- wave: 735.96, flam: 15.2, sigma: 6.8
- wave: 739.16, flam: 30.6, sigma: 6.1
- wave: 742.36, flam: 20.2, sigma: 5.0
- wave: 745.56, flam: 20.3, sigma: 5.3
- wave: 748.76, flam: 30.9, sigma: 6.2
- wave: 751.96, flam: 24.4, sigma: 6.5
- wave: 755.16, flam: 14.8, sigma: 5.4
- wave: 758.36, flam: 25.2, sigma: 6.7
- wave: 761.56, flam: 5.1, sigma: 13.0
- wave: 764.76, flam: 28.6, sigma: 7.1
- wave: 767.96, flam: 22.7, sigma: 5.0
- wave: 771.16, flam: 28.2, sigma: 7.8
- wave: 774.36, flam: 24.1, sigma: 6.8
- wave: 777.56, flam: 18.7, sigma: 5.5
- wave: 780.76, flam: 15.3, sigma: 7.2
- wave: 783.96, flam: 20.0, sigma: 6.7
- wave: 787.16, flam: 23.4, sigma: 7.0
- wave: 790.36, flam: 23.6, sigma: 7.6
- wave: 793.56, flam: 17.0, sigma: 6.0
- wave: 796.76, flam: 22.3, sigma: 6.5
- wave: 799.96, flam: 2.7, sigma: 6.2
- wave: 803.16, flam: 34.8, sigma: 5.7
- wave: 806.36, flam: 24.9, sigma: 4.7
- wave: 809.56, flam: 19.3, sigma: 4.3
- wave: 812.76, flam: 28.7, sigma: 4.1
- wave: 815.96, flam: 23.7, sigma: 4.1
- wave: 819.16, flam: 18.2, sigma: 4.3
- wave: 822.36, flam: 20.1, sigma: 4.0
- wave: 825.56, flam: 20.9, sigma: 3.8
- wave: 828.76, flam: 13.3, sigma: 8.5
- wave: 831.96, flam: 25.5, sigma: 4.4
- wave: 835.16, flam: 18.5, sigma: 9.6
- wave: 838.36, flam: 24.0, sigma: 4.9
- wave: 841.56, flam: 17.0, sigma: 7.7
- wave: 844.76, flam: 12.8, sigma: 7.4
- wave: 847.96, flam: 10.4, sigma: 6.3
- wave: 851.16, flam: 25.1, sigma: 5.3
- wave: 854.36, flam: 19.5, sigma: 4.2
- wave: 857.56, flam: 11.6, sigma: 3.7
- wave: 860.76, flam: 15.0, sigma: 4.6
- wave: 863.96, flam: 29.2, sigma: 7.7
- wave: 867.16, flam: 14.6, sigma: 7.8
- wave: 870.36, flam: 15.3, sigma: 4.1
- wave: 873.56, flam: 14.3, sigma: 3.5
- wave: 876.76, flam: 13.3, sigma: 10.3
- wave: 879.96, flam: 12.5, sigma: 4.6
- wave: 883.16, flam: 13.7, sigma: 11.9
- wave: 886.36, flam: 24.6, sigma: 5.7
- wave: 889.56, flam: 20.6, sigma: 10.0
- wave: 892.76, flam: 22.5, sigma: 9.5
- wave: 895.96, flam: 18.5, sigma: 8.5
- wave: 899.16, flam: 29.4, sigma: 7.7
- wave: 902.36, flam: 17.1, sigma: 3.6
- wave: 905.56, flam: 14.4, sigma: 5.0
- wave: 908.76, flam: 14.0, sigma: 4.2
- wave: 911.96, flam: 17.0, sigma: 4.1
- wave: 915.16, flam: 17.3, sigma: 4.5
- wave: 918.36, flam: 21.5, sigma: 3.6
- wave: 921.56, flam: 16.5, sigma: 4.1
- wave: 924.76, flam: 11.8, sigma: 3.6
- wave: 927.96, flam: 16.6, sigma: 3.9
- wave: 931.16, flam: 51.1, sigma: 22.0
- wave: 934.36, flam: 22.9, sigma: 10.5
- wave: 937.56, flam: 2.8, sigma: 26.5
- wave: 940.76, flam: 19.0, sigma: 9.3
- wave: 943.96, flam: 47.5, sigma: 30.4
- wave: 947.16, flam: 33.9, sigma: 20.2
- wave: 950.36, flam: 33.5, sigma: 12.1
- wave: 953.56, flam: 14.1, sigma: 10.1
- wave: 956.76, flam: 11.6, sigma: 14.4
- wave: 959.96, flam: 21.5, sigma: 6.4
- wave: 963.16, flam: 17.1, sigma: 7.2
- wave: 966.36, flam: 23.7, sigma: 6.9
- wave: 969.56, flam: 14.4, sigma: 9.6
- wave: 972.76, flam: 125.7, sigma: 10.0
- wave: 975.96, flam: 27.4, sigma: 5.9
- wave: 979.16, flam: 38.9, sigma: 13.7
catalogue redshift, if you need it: 1.61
